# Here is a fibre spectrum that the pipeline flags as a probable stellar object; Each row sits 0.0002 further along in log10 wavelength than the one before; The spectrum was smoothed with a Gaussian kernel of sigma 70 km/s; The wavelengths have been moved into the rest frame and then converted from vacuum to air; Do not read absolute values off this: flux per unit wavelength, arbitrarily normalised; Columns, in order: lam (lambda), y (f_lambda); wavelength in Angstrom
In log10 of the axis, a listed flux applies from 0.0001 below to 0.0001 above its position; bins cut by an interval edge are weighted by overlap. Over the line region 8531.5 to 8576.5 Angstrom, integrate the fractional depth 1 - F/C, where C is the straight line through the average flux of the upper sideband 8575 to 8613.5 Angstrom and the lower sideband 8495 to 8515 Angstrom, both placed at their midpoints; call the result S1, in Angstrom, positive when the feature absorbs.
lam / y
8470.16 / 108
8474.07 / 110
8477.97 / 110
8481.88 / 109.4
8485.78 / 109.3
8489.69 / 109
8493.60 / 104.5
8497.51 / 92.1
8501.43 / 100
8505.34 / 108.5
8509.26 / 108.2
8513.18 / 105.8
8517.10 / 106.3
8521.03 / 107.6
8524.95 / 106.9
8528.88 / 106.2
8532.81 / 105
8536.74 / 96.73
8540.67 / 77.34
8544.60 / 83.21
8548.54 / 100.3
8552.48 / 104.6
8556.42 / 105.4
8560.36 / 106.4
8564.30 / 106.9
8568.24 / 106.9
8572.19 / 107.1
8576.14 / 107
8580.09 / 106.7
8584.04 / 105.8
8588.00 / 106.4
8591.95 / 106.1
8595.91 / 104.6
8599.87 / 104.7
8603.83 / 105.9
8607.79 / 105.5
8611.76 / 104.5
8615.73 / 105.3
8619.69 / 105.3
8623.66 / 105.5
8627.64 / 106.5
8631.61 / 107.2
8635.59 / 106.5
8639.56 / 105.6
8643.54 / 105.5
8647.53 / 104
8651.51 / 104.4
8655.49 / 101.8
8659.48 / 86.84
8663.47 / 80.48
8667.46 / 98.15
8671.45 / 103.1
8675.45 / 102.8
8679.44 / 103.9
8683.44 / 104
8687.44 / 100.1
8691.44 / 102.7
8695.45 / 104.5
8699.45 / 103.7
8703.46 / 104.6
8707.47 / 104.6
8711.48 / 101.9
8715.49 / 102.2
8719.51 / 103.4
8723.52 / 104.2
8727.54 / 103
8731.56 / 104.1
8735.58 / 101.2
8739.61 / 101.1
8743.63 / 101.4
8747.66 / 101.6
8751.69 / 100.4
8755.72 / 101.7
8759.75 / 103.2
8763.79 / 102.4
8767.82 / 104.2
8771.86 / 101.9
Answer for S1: 1.8 Angstrom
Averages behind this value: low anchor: 103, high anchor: 106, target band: 100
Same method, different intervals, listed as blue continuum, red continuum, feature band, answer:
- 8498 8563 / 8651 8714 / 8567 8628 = -2.9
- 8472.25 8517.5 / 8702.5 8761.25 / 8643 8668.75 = 1.7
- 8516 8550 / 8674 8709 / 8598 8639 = -1.8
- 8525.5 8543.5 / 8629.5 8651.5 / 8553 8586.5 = -2.3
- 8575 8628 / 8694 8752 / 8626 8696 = 1.9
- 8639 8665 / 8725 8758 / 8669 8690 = -0.7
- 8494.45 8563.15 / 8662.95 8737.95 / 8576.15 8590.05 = -0.7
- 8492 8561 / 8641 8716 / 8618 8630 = -0.6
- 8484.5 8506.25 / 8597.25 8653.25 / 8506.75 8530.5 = -0.7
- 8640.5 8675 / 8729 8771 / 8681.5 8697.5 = -0.5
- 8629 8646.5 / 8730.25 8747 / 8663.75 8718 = 0.9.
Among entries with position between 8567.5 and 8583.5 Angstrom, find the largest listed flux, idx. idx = 107.1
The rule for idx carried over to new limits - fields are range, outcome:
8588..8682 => 107.2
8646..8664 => 104.4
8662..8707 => 104.6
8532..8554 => 105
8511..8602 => 107.6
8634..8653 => 106.5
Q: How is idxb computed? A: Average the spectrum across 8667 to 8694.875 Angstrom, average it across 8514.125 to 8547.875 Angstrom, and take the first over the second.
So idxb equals 1.0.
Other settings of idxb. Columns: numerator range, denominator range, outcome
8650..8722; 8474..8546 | 0.98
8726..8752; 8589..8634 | 0.97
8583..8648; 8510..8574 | 1.03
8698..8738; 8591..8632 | 0.98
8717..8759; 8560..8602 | 0.96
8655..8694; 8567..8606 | 0.93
